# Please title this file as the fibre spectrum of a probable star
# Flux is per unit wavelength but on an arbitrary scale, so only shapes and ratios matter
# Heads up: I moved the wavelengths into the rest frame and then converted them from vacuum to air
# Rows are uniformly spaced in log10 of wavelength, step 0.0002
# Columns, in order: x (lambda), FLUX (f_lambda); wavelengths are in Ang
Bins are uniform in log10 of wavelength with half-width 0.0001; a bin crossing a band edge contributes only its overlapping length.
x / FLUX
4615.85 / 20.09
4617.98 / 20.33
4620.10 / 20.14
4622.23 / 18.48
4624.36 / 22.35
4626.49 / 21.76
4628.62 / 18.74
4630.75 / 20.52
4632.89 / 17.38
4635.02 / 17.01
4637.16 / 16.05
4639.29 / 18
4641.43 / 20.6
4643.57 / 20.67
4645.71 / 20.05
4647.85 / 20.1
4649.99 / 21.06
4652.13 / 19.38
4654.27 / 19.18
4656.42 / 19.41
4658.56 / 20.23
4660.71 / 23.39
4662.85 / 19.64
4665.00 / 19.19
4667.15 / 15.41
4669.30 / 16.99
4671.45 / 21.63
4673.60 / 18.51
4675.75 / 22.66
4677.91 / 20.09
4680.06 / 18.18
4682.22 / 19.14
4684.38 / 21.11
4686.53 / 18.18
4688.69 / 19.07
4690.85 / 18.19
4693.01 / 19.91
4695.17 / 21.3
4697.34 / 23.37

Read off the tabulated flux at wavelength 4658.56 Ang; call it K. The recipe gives 20.23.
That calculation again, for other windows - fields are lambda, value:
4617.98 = 20.33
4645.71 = 20.05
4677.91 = 20.09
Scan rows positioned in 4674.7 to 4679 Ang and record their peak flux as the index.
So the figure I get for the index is 22.66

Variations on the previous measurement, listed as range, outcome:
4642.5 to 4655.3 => 21.06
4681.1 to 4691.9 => 21.11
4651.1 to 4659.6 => 20.23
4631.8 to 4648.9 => 20.67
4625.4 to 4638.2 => 21.76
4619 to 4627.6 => 22.35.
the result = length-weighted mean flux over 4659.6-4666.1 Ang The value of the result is 20.7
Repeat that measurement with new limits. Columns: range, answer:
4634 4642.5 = 17.9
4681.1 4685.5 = 20.1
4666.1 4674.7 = 18.2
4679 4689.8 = 19.1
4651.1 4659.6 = 19.6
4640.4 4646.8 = 20.4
